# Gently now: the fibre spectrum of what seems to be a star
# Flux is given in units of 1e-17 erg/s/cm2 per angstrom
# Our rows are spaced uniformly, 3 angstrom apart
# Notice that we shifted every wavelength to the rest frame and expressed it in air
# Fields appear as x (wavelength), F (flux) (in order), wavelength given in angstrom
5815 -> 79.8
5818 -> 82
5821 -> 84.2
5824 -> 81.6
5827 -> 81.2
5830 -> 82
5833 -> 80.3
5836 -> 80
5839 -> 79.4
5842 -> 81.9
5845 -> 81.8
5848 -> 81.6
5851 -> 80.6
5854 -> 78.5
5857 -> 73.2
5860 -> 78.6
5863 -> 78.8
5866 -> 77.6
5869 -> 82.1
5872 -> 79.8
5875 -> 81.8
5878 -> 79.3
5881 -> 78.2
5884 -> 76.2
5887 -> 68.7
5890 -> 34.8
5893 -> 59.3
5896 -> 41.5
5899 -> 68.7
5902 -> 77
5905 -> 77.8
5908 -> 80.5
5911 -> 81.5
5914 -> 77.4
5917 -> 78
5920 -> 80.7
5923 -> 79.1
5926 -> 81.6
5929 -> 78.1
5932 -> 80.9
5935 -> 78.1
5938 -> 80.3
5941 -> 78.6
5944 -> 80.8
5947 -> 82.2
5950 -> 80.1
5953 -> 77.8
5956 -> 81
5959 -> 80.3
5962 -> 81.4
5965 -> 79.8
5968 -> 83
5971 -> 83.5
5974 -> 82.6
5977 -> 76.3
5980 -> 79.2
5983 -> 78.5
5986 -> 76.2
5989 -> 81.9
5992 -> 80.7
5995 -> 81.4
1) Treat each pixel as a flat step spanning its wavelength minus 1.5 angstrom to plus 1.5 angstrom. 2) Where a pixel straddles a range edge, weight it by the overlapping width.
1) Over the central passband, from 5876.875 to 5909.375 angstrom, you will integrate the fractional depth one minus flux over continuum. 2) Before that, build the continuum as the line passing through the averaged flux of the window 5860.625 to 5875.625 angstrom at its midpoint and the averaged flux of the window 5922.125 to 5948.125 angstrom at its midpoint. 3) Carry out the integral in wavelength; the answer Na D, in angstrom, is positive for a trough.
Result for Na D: 5.1 angstrom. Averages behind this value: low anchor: 79.8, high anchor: 80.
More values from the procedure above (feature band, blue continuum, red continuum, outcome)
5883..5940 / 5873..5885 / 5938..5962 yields 5.0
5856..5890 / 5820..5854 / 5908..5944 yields 2.0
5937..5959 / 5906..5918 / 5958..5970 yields 0.1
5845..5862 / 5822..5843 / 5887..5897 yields -2.2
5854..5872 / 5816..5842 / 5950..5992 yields 0.6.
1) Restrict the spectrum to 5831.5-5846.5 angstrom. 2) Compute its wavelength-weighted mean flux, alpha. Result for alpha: 80.7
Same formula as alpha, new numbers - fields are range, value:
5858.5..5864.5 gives 78.7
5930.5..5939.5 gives 79.8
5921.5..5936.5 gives 79.6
